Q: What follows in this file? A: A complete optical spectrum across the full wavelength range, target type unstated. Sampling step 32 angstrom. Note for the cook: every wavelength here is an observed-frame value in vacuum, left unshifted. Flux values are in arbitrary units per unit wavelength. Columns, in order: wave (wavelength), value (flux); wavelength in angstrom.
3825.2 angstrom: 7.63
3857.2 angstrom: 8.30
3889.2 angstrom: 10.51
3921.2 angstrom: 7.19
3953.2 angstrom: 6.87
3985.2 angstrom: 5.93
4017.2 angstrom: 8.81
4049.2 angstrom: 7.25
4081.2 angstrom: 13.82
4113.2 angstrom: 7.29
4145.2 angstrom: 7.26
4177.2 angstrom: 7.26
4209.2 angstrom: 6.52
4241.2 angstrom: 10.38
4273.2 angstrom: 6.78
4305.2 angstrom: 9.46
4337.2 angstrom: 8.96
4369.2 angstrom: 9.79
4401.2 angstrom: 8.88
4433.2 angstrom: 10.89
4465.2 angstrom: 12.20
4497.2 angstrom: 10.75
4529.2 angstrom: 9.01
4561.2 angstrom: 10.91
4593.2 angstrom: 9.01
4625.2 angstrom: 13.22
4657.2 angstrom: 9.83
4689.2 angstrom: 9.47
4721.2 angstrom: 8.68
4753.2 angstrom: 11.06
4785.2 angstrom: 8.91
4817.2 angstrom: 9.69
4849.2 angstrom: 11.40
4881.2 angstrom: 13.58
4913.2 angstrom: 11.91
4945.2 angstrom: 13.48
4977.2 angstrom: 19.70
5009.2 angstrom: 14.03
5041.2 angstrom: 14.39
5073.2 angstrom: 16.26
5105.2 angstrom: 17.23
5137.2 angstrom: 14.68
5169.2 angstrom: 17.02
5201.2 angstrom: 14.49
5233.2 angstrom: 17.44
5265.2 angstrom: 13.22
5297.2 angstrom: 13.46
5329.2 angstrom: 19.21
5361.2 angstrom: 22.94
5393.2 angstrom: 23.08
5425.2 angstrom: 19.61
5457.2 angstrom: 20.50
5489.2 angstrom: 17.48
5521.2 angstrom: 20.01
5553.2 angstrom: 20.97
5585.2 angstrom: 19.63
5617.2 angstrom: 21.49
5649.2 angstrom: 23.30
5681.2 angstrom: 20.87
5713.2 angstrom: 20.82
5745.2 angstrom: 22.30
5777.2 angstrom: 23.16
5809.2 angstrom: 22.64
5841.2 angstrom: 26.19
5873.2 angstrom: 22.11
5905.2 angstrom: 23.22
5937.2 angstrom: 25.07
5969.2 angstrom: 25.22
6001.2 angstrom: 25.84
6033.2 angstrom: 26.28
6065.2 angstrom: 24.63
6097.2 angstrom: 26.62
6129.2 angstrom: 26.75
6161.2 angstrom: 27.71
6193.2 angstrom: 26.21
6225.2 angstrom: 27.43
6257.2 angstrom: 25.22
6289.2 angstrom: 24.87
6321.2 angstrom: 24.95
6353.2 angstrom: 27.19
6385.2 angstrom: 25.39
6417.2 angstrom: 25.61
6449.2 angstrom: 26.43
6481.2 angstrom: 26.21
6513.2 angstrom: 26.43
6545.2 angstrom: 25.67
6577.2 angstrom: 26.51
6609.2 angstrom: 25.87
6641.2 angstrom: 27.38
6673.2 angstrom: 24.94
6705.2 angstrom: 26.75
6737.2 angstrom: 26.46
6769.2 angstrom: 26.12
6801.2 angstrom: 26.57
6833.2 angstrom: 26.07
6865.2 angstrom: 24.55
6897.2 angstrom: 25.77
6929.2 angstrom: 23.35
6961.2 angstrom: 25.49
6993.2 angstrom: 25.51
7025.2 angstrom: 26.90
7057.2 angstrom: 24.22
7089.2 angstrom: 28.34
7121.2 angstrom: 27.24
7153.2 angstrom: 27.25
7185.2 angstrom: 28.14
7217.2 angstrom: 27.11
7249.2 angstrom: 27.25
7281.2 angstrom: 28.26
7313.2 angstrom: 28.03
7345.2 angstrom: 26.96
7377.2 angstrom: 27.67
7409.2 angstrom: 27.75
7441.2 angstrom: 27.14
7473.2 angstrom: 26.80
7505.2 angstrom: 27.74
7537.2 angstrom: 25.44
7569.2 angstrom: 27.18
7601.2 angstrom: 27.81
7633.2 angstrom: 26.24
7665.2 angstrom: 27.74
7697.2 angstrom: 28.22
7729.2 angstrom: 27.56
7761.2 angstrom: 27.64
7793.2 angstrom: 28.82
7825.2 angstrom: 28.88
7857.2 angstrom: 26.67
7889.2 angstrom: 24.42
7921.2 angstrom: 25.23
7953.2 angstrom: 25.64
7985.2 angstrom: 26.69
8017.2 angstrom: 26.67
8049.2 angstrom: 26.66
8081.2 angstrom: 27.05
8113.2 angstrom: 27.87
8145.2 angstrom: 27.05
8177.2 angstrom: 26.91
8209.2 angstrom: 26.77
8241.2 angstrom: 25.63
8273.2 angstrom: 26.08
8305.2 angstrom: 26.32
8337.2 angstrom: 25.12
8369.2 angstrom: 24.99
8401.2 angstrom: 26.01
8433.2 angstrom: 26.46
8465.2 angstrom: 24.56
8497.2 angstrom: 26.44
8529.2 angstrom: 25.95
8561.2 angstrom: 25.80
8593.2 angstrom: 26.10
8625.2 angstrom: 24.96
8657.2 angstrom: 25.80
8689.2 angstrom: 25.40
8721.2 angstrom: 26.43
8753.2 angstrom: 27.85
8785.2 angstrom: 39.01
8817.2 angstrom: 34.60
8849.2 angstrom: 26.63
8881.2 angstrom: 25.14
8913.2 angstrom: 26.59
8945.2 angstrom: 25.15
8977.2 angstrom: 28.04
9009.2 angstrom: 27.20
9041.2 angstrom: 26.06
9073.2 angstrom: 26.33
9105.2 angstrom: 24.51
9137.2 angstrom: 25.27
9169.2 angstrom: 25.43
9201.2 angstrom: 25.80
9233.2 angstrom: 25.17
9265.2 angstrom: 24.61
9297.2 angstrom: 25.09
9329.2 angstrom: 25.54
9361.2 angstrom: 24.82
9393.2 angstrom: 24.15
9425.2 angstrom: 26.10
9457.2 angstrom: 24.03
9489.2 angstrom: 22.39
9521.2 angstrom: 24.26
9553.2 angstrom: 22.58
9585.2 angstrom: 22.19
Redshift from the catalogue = 0.34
